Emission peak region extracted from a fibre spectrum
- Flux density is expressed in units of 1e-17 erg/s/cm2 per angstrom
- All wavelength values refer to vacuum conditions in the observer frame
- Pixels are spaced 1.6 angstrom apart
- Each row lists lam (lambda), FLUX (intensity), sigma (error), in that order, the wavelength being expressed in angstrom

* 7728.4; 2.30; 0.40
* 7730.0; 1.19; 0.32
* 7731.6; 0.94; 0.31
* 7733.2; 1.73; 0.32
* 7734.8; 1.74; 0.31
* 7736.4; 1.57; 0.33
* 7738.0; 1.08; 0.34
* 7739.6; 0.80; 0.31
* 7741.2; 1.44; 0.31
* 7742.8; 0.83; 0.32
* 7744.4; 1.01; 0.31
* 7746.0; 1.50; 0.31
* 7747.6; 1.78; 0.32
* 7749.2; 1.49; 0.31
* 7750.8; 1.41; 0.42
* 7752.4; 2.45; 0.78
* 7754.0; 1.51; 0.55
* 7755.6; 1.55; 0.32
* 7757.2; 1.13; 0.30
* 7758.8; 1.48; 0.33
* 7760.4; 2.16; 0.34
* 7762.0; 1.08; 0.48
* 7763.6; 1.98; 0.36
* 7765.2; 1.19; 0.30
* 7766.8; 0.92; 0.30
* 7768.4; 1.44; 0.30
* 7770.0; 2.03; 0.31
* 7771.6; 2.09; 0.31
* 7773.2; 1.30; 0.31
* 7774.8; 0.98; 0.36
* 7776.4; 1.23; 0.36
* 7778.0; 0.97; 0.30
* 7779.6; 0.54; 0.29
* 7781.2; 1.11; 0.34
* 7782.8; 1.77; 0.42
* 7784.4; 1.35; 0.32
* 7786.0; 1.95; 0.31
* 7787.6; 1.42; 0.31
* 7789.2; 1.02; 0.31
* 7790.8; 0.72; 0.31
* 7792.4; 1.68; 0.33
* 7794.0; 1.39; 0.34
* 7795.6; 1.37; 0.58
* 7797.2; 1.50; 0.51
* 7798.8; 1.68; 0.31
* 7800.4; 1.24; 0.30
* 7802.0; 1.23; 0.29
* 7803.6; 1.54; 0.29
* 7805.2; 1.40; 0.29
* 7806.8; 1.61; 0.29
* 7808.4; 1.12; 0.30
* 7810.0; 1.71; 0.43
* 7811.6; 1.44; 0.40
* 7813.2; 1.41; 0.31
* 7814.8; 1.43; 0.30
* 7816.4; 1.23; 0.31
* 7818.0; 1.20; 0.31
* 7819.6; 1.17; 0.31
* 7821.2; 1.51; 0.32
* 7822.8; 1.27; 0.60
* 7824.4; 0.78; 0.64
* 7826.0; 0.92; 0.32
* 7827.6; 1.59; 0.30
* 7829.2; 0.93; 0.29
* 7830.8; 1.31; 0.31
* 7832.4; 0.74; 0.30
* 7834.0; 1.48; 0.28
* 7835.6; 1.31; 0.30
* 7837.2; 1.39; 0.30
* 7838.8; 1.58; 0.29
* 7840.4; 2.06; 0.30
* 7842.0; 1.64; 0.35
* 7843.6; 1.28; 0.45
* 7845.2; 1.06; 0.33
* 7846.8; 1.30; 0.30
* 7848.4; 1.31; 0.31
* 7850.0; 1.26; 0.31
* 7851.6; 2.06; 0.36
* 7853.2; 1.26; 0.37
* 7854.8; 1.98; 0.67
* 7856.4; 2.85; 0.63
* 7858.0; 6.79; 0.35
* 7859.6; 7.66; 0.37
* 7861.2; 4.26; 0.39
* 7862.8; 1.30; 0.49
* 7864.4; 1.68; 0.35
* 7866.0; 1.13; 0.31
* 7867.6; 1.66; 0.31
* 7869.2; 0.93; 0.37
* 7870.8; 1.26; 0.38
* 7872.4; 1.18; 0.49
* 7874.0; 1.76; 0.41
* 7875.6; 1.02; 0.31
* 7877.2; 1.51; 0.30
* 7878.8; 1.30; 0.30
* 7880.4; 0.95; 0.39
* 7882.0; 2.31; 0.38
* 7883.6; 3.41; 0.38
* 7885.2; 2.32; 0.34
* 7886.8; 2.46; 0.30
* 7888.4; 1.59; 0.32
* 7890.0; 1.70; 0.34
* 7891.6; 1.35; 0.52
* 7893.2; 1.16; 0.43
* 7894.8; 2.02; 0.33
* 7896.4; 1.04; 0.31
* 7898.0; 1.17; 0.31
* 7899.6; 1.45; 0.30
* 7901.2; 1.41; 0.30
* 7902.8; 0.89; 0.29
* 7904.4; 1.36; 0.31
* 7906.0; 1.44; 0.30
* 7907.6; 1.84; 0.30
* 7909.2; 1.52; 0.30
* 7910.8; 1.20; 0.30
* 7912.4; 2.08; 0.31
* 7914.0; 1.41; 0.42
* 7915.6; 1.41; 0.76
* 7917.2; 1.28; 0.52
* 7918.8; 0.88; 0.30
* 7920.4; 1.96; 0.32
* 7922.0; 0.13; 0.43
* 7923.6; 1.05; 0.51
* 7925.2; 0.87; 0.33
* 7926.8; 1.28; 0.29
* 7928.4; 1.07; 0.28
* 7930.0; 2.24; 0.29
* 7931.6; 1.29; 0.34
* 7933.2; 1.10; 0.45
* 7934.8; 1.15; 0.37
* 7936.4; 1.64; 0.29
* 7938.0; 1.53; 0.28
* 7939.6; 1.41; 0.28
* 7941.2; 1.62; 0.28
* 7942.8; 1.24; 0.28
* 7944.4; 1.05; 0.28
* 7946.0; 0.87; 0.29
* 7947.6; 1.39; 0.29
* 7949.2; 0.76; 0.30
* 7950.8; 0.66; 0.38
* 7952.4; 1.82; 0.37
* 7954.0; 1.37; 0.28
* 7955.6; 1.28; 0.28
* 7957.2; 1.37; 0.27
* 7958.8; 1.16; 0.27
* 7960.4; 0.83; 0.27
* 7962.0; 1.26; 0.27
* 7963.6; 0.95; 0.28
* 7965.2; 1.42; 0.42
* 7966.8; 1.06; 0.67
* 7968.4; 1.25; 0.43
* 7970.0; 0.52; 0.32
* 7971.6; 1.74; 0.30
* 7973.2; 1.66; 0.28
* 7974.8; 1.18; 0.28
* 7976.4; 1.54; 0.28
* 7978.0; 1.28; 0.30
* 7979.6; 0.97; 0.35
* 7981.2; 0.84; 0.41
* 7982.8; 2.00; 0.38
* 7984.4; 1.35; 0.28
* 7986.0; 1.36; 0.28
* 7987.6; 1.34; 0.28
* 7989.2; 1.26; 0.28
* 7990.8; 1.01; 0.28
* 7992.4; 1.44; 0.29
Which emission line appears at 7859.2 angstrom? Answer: Halpha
